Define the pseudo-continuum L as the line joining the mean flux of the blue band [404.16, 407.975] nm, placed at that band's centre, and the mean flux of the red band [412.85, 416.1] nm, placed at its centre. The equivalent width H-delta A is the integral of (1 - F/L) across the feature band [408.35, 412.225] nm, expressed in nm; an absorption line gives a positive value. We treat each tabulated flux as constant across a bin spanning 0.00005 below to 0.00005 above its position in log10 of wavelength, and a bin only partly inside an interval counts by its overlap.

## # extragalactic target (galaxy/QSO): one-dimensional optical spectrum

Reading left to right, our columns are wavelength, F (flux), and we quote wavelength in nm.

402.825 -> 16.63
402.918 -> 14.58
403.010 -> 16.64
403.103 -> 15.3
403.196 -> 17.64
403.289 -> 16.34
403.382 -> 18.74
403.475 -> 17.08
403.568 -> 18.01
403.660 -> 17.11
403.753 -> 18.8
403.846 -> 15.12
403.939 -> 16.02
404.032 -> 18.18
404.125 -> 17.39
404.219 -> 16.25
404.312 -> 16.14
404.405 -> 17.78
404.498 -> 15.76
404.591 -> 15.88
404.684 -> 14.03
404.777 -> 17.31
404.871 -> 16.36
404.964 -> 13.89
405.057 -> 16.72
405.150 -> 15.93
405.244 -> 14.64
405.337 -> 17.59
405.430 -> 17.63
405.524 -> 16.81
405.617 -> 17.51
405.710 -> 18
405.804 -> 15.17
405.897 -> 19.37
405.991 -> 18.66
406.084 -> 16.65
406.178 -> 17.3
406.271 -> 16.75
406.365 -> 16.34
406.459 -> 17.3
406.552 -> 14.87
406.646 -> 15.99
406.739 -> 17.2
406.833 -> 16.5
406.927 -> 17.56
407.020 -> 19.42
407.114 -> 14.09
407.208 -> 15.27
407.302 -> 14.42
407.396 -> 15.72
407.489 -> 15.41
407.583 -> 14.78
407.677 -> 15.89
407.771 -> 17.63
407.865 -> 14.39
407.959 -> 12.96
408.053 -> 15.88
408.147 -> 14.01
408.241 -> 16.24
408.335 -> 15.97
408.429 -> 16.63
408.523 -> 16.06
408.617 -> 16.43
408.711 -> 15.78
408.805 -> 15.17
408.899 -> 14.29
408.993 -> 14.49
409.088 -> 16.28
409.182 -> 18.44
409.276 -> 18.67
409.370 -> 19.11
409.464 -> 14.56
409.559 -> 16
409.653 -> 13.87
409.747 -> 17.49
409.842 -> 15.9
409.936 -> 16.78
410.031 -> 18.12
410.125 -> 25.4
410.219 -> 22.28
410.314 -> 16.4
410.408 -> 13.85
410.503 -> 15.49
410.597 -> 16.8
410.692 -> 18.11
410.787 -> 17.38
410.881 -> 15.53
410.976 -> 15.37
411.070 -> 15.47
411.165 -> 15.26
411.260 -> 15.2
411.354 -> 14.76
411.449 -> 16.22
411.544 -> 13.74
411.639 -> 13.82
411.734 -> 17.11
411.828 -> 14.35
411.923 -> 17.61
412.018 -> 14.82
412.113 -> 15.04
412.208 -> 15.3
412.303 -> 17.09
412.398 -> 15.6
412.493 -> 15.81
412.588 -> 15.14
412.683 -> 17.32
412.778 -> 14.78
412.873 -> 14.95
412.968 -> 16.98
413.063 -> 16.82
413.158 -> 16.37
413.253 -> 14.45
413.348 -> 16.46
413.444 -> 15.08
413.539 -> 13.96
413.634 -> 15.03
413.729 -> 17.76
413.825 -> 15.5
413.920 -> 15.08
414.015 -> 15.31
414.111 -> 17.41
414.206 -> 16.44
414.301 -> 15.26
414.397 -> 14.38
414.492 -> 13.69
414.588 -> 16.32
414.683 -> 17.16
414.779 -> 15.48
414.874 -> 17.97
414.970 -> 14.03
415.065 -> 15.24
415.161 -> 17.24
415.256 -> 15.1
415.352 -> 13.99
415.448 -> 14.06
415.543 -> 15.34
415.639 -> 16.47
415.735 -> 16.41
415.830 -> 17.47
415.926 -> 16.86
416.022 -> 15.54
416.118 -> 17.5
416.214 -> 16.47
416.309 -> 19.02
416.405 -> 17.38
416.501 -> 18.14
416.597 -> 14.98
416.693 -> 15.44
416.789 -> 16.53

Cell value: -0.069 nm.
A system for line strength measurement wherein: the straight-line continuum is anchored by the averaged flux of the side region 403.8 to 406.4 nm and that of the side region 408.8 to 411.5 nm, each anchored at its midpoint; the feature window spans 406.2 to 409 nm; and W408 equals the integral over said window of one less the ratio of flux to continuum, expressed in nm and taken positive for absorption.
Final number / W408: 0.14 nm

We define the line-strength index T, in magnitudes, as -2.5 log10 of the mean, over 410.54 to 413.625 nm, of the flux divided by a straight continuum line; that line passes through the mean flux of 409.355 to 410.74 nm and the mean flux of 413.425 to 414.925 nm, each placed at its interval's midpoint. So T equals 0.06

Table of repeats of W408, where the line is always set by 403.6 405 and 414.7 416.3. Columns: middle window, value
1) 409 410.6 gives -0.11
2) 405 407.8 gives -0.03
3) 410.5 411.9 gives 0.05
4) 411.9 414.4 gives 0.06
